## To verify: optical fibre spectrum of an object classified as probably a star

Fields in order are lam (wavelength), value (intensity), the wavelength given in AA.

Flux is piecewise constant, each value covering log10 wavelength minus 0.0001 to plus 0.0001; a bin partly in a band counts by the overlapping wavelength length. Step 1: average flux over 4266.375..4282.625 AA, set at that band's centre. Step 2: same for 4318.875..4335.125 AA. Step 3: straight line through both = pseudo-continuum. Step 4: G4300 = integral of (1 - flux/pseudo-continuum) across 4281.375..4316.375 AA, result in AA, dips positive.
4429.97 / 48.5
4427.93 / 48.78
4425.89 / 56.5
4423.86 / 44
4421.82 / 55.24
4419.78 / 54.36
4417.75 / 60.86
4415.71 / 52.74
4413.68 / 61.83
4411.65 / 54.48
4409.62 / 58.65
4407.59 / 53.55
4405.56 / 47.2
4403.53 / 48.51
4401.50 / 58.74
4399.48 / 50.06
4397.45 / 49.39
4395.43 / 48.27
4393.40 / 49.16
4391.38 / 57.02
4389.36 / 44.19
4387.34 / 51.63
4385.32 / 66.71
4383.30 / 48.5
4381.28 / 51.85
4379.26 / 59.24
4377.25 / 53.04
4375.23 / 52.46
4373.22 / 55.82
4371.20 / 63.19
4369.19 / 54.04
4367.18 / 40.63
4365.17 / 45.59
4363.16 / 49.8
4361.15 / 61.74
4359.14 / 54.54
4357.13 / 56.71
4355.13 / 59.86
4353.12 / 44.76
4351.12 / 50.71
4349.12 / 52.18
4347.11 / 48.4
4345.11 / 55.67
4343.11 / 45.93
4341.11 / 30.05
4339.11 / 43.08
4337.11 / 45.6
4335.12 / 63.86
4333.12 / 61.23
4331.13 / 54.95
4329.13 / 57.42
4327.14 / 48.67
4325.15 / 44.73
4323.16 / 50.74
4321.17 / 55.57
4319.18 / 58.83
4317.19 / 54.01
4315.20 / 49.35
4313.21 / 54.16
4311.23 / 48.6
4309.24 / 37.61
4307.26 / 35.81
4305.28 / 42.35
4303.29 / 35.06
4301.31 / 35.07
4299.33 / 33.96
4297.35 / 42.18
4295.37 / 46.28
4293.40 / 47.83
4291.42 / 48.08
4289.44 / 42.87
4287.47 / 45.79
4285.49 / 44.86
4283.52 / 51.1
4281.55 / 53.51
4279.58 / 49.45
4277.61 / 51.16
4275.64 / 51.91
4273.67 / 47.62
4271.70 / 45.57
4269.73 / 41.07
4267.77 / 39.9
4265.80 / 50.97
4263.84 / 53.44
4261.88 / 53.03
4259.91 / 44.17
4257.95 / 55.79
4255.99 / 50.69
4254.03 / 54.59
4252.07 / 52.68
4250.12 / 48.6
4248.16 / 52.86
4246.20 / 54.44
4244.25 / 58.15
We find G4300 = 4.7 AA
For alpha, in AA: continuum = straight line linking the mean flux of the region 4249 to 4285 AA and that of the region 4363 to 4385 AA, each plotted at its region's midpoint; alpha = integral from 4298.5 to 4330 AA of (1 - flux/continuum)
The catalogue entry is 2.9 AA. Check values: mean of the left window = 49.7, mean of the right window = 52.7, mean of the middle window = 46.4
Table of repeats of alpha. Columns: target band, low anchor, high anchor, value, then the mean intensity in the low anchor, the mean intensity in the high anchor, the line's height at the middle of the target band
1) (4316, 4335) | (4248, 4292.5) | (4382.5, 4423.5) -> -1.3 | 49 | 53.4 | 50.9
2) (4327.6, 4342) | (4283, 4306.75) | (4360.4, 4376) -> -0.9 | 42.6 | 52.8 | 48.2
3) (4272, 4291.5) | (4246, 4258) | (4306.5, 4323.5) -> 1.0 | 52.5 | 49.5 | 51.1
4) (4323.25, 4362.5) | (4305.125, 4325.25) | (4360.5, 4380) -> -0.4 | 48.8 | 53.3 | 51.1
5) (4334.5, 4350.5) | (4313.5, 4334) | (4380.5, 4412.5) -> 1.6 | 53.5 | 52.4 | 53.2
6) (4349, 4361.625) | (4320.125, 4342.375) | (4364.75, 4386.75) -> -0.4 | 50.5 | 53.9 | 52.3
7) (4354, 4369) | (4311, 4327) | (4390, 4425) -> -0.1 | 52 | 53.1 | 52.5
